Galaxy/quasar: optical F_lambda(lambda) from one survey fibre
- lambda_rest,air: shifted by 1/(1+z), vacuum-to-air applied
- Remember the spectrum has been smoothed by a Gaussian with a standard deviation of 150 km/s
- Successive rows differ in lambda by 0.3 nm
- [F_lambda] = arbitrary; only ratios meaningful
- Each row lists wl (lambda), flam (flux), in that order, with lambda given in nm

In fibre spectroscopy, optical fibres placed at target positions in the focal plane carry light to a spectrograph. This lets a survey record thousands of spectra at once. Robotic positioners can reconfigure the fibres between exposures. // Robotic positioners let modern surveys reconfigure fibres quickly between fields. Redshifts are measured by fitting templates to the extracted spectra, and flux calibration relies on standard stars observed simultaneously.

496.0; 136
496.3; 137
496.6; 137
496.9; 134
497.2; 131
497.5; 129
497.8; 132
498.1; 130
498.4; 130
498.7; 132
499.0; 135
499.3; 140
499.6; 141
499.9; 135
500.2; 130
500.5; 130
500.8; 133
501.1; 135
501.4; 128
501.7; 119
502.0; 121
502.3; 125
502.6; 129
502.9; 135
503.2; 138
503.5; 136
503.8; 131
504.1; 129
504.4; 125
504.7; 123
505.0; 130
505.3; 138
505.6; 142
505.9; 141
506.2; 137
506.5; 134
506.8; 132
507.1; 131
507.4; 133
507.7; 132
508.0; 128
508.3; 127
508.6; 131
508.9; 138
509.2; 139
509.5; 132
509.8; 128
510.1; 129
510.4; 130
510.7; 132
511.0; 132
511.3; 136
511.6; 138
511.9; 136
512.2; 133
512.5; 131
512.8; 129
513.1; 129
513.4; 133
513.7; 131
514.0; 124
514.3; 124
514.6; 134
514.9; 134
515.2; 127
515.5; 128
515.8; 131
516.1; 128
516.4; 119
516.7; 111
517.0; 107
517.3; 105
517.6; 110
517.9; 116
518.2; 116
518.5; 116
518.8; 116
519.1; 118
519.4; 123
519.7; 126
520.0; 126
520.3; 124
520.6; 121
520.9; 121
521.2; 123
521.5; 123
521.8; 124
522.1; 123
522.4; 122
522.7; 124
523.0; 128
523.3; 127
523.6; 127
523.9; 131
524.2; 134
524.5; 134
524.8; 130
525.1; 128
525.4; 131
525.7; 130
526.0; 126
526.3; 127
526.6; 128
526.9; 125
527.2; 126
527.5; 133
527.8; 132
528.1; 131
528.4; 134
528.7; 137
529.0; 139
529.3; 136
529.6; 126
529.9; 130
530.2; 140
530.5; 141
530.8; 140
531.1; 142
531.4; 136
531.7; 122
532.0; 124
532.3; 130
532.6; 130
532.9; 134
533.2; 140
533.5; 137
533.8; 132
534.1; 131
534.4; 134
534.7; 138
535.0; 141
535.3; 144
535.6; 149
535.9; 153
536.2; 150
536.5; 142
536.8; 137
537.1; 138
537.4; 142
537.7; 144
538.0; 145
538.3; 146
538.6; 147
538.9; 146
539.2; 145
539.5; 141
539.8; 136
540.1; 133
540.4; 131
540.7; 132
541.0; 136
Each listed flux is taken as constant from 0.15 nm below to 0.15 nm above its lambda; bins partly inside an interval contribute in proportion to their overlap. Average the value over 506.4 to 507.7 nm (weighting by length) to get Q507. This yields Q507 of 132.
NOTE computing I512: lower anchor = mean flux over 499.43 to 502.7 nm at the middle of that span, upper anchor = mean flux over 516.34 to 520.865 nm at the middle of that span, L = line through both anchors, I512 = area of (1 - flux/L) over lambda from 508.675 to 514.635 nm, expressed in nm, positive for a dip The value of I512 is -0.48 nm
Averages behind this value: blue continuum 130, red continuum 117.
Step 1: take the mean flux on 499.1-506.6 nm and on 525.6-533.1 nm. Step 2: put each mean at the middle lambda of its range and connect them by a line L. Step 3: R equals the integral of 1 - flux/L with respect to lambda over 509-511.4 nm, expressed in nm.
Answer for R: 0.00 nm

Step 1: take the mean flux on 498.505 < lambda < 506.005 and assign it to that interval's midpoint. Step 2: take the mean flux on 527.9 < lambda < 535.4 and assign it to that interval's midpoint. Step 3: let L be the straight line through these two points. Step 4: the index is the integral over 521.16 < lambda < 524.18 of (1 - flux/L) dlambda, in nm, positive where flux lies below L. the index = 0.18 nm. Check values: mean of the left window 132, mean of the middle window 126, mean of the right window 135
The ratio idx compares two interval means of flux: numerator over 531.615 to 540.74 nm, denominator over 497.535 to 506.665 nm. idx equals 1.1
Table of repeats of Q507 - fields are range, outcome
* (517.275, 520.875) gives 119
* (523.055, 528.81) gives 130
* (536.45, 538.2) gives 141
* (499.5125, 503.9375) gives 131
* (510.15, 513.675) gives 132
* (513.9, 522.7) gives 121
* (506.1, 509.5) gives 133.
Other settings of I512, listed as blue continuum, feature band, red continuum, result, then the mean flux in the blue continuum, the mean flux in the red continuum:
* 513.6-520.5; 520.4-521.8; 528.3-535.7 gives 0.03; 121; 135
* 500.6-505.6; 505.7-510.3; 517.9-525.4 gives -0.15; 130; 124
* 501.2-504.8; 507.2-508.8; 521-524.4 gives -0.03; 128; 126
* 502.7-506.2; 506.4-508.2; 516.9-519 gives -0.03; 134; 113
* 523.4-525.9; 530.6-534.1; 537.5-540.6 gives 0.07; 130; 141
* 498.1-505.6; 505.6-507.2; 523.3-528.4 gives -0.06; 131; 130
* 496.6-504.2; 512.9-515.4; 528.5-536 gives 0.08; 132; 136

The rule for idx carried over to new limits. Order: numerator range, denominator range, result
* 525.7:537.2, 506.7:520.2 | 1.06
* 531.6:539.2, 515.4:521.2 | 1.17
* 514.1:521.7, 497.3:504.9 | 0.93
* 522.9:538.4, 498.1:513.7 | 1.02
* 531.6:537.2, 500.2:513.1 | 1.04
